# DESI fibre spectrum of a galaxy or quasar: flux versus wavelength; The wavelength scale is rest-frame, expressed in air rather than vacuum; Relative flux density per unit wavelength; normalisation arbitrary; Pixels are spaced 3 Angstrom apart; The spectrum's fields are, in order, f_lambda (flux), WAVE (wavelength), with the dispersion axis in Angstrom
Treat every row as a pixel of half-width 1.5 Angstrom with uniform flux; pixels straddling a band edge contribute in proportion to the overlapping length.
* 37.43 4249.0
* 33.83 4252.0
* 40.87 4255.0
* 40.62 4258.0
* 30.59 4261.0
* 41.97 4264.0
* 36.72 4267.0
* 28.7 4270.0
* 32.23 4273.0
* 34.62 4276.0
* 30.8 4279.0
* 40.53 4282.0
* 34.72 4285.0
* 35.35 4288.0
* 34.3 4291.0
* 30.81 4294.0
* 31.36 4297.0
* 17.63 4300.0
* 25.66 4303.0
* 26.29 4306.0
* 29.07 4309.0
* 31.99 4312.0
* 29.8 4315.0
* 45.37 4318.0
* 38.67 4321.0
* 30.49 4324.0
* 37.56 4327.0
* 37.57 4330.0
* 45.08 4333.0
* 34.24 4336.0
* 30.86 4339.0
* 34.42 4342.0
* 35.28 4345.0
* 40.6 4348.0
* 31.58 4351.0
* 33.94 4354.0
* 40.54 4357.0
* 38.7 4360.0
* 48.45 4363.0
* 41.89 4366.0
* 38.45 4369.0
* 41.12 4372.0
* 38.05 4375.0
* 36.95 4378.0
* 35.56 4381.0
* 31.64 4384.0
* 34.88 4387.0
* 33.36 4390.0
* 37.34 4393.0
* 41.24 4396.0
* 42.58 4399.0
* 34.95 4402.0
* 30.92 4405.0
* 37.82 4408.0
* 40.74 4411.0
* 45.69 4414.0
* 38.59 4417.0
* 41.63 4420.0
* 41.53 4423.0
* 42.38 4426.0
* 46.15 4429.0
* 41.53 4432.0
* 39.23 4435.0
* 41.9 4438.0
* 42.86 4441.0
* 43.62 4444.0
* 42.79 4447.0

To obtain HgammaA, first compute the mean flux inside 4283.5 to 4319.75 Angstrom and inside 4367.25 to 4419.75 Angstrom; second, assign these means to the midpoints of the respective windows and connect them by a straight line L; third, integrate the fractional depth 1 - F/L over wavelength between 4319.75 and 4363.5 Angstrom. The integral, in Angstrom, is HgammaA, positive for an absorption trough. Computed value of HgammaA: -3.8 Angstrom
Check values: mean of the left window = 31.1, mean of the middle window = 36.9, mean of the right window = 37.8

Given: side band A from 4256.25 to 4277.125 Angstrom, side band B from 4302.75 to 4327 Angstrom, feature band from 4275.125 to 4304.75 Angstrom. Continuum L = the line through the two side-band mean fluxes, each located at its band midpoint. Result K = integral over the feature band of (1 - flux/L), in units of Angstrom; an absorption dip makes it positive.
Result 2.27 Angstrom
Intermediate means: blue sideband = 35.1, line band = 31.5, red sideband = 32.8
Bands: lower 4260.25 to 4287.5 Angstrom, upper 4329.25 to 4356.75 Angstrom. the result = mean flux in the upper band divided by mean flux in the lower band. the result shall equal 1.04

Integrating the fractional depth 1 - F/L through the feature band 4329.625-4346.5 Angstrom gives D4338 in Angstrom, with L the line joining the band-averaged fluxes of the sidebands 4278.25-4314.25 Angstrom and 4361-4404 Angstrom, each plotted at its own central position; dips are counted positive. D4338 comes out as -0.9 Angstrom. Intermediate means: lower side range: 30.7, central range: 36.2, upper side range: 38.2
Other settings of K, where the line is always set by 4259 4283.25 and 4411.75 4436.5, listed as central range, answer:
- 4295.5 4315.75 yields 5.01 Angstrom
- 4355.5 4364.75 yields -0.86 Angstrom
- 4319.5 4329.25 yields 0.38 Angstrom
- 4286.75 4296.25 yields 0.62 Angstrom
